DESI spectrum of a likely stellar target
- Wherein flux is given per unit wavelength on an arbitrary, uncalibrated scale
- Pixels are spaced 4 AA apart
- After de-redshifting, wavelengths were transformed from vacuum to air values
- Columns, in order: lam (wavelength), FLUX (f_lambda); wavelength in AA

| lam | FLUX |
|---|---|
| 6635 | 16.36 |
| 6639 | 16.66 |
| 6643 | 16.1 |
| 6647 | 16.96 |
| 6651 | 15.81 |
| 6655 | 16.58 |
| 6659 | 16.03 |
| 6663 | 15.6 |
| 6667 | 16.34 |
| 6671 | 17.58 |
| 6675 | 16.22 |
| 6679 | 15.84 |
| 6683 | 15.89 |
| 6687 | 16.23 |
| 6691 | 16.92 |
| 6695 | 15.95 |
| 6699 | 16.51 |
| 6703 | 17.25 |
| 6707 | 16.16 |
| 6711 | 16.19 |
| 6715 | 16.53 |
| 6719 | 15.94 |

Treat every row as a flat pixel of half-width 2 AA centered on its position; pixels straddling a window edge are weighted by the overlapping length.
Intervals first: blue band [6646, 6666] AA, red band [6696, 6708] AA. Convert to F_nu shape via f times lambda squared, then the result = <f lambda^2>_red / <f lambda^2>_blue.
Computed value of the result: 1.0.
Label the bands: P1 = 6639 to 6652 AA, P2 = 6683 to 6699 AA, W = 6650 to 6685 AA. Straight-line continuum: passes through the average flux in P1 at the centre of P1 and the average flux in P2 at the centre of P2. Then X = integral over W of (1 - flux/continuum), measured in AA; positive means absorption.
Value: 0.3 AA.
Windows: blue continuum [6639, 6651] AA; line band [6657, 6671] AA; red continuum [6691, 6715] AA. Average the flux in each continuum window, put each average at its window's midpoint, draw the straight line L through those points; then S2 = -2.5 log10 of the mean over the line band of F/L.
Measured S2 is 0.01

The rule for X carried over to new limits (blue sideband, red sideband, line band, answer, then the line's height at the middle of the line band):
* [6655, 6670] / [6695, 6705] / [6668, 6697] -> 0.1 AA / 16.5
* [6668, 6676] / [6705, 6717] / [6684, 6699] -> 0.2 AA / 16.6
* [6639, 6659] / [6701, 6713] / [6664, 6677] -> -0.2 AA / 16.4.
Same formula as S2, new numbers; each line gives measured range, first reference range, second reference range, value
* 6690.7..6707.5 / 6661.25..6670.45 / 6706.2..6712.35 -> -0.024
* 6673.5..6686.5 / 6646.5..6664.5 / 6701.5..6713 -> 0.021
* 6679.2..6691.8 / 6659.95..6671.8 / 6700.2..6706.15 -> 0.029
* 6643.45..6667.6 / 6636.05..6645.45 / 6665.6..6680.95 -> 0.016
